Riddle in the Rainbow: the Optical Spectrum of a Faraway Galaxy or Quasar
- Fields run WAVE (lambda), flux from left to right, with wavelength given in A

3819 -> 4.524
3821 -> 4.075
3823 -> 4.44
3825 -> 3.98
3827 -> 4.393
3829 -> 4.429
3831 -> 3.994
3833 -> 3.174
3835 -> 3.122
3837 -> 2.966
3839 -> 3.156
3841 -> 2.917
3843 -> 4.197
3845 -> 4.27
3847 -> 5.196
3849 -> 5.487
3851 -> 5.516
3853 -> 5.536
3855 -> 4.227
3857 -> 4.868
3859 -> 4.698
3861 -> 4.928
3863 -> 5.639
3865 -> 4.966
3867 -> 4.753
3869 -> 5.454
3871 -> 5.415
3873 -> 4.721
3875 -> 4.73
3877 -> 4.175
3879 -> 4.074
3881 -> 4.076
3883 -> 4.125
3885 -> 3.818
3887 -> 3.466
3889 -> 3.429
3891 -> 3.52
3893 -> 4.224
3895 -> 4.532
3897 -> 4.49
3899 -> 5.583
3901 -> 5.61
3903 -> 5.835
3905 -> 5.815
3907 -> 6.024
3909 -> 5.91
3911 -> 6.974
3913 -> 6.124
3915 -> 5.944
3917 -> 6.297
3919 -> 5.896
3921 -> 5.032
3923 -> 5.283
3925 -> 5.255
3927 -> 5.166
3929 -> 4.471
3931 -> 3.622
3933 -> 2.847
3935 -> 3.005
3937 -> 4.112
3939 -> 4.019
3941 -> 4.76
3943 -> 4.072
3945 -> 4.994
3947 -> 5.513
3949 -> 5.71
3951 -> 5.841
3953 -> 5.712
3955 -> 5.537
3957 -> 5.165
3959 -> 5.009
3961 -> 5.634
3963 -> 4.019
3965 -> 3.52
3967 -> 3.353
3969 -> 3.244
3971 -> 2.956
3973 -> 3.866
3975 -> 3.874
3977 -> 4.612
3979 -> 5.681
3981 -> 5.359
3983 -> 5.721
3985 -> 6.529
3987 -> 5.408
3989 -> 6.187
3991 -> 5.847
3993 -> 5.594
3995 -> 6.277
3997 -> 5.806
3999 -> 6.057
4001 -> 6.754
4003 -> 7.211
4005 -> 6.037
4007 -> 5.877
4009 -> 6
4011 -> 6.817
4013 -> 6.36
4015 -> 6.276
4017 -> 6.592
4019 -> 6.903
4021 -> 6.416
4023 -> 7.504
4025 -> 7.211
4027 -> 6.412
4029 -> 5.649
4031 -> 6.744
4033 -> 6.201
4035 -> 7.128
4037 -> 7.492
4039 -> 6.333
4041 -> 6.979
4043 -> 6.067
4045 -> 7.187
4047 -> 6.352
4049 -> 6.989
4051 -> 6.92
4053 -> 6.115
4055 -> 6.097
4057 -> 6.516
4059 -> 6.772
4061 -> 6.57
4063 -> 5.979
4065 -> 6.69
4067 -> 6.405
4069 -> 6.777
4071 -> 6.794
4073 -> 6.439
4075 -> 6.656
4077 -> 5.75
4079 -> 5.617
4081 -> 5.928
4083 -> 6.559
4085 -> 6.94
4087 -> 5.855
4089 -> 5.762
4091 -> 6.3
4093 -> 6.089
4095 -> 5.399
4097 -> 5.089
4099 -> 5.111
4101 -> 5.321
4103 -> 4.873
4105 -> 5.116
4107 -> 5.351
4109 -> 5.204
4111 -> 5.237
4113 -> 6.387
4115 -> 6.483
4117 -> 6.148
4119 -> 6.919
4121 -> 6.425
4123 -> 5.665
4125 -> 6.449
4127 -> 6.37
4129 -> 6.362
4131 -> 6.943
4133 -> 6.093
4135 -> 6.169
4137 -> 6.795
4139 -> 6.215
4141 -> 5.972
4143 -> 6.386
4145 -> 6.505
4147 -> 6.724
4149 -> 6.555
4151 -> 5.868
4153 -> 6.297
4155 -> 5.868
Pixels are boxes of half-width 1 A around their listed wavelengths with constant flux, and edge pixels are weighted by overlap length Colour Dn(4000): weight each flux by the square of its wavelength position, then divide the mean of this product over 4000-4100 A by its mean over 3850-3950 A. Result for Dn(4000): 1.4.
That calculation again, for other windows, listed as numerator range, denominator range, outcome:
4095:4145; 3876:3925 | 1.33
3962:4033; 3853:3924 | 1.20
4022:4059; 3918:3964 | 1.46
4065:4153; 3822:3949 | 1.46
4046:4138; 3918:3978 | 1.46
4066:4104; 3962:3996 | 1.30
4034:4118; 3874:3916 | 1.39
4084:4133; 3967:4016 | 1.13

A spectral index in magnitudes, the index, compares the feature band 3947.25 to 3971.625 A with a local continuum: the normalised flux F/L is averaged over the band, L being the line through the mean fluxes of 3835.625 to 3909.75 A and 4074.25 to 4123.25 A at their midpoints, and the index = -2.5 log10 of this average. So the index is 0.09 mag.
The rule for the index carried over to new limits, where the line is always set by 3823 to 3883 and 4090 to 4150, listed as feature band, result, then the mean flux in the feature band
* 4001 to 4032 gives -0.21 mag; 6.54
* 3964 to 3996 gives 0.07 mag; 4.88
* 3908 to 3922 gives -0.24 mag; 6.03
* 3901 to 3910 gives -0.23 mag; 5.86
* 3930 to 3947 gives 0.23 mag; 4.02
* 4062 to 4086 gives -0.11 mag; 6.38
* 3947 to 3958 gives -0.11 mag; 5.59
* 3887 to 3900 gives 0.11 mag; 4.23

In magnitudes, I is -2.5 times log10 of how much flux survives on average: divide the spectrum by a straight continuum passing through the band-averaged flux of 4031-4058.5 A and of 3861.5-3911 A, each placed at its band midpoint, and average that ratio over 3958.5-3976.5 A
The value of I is 0.41 mag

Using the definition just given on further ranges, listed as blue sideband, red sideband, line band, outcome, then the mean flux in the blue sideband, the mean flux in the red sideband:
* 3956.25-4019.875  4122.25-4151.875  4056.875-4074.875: -0.111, 5.45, 6.35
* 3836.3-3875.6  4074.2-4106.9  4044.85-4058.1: -0.176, 4.69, 5.76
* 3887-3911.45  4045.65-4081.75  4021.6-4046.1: -0.095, 5.05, 6.42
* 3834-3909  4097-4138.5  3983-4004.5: -0.166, 4.6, 5.95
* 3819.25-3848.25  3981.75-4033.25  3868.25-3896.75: 0.076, 3.91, 6.32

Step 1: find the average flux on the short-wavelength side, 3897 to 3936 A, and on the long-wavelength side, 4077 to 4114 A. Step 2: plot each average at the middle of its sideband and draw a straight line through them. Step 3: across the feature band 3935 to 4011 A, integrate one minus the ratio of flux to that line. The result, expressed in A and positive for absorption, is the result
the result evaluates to 3.2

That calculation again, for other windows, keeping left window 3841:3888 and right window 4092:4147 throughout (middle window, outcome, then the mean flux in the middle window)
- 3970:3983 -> 1.9 A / 4.49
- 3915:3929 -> -1.4 A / 5.45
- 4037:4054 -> -3.2 A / 6.67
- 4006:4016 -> -1.6 A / 6.27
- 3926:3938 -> 2.7 A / 3.87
